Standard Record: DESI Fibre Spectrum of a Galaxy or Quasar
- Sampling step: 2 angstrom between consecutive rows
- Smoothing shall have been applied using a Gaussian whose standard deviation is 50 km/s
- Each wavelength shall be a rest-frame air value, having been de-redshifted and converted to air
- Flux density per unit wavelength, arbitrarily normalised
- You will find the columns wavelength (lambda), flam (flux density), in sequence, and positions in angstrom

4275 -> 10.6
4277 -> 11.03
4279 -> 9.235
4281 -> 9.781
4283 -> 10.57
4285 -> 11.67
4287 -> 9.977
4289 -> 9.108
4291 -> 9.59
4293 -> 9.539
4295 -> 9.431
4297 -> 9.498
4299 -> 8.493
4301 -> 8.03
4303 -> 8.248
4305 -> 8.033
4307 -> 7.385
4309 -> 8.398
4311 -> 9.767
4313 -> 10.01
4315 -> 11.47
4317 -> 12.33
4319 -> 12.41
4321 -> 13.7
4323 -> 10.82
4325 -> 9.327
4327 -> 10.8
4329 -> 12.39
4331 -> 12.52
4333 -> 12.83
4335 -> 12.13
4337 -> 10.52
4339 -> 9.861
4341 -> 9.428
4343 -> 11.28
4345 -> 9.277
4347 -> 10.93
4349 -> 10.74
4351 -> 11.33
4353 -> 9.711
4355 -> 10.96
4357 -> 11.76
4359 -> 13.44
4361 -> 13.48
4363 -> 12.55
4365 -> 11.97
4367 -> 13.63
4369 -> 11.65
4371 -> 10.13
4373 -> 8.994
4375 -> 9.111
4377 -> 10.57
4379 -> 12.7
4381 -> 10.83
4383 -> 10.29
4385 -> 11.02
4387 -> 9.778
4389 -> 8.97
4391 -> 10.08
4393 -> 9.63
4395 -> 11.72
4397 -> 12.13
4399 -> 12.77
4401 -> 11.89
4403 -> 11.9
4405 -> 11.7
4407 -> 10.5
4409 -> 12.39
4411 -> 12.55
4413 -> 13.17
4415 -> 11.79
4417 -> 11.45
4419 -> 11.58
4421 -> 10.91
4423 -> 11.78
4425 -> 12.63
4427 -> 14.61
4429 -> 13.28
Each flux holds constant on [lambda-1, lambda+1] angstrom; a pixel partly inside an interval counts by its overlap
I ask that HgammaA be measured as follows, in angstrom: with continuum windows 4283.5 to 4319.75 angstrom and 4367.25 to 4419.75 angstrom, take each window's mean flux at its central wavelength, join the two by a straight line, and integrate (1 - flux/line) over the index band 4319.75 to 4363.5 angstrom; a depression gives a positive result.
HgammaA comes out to -4.5 angstrom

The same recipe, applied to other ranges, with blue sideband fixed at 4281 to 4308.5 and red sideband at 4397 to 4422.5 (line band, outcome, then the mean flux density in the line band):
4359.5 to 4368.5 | -1.7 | 12.9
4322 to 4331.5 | -1.1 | 11.1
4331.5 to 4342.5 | -0.9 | 11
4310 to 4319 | -1.3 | 11.1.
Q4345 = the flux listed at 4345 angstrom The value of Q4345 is 9.277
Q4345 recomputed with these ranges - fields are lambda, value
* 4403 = 11.9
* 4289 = 9.108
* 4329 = 12.39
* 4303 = 8.248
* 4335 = 12.13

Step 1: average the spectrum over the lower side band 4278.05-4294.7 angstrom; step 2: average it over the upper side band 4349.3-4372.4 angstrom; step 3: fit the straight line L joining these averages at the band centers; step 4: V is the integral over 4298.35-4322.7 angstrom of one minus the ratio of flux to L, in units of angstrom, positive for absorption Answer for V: 1.5 angstrom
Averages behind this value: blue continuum 9.91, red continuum 11.8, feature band 9.9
